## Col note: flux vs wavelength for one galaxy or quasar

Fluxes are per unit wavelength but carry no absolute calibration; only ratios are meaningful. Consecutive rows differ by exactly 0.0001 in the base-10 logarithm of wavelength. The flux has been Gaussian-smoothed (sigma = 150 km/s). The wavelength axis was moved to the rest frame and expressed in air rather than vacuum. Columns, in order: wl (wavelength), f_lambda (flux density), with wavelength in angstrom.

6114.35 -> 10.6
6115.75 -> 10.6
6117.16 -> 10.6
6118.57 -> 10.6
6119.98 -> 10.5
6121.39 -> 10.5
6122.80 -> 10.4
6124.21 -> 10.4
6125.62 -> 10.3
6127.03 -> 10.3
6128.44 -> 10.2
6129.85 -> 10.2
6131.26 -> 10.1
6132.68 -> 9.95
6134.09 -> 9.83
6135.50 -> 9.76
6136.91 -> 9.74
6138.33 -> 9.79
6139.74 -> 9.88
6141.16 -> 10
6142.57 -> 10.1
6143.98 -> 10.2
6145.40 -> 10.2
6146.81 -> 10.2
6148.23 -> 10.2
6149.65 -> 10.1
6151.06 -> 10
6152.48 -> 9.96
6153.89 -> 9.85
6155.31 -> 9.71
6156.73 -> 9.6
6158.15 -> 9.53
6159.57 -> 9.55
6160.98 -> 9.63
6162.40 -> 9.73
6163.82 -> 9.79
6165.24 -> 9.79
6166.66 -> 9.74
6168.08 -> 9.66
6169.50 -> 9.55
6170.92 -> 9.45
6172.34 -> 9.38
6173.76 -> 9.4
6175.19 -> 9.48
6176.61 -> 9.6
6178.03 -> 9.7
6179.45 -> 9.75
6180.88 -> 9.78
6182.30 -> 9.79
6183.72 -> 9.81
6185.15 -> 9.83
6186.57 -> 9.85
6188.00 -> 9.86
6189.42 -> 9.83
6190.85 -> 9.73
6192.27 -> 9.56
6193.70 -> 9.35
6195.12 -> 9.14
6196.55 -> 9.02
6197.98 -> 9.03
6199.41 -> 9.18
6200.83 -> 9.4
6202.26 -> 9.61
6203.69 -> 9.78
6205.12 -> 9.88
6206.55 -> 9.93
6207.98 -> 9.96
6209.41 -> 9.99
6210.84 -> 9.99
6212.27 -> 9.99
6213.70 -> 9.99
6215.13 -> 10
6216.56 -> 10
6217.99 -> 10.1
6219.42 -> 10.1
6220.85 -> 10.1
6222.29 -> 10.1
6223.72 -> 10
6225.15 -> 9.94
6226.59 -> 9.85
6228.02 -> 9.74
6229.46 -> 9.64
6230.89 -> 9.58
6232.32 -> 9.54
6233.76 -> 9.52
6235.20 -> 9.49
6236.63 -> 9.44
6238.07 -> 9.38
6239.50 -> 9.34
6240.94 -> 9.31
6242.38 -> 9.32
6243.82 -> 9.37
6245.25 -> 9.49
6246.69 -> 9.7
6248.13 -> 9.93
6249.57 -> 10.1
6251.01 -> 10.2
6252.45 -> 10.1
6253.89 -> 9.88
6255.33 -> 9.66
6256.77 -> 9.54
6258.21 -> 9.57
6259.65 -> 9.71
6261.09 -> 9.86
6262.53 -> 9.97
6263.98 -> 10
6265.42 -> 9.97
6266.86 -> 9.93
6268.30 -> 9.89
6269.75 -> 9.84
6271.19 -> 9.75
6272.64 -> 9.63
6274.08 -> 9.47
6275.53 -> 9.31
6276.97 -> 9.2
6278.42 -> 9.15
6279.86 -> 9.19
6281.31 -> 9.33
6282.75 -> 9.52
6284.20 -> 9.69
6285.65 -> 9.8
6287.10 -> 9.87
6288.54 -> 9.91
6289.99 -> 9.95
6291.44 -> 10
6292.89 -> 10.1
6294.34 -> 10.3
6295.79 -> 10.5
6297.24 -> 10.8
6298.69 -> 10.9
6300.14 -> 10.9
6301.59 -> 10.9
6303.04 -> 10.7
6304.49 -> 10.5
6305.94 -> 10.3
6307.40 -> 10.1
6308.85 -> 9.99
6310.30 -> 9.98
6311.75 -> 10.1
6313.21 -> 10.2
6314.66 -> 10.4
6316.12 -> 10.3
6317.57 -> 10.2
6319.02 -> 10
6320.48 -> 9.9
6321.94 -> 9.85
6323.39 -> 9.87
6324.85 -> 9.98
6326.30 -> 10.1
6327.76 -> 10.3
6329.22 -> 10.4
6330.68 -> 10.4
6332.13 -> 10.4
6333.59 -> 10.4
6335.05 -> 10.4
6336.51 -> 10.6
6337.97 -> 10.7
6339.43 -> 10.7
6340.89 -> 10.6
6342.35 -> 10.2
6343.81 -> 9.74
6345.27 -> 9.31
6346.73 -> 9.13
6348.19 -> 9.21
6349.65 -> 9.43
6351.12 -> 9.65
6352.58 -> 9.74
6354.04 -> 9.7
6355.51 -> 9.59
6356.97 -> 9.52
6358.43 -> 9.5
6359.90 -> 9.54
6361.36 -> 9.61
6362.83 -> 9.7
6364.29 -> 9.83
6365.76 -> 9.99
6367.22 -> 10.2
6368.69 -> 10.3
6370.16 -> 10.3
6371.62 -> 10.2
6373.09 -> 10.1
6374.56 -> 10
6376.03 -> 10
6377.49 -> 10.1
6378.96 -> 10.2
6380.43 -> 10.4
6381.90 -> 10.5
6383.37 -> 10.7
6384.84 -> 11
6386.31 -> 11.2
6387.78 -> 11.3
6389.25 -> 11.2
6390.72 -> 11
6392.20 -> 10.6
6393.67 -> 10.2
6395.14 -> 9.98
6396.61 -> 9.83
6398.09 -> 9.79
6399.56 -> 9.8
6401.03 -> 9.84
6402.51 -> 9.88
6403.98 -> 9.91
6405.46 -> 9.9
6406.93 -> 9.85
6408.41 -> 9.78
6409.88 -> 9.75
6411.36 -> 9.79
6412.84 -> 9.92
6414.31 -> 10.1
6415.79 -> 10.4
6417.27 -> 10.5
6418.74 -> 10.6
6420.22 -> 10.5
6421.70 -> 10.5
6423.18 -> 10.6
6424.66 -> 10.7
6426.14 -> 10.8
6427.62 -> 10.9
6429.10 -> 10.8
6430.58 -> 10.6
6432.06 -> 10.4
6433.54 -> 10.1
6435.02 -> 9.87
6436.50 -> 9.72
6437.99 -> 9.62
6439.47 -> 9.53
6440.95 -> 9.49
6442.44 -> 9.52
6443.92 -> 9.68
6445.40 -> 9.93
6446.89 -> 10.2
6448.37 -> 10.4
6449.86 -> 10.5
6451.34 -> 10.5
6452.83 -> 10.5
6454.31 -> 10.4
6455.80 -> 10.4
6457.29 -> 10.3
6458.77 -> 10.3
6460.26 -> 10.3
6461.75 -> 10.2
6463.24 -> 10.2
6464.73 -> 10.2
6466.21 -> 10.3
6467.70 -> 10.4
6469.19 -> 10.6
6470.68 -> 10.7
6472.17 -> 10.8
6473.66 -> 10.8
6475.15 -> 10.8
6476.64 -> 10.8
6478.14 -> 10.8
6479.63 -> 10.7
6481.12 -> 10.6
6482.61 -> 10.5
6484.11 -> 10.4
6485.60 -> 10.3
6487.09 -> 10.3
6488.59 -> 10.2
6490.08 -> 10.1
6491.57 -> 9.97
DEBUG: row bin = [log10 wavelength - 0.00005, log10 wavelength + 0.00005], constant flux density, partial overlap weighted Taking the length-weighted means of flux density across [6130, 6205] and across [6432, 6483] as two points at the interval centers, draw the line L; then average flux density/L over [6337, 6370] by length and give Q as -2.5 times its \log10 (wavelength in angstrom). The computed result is 0.03 mag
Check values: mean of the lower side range 9.72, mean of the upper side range 10.3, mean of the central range 9.83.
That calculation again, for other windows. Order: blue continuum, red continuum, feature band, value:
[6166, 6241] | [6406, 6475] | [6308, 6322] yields -0.02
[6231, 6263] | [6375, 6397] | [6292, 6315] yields -0.04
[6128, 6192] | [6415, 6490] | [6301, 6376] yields 0.01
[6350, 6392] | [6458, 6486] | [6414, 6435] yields -0.02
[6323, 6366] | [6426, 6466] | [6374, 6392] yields -0.06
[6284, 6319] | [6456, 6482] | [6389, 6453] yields 0.03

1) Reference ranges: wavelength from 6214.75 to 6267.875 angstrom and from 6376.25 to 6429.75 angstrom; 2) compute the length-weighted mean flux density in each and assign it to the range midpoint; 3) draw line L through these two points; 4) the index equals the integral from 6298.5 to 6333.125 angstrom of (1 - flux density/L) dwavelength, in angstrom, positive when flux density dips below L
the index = -0.8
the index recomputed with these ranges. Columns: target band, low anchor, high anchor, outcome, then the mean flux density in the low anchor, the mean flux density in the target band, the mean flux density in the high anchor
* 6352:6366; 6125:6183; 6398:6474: 0.6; 9.84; 9.66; 10.2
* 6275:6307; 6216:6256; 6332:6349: -0.3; 9.75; 10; 10.1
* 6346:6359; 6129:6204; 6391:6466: 0.7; 9.73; 9.5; 10.2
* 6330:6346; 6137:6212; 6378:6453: -0.4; 9.73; 10.3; 10.3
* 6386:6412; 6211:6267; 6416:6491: 0.1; 9.78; 10.2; 10.4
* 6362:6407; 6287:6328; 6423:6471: 0.0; 10.2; 10.3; 10.3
